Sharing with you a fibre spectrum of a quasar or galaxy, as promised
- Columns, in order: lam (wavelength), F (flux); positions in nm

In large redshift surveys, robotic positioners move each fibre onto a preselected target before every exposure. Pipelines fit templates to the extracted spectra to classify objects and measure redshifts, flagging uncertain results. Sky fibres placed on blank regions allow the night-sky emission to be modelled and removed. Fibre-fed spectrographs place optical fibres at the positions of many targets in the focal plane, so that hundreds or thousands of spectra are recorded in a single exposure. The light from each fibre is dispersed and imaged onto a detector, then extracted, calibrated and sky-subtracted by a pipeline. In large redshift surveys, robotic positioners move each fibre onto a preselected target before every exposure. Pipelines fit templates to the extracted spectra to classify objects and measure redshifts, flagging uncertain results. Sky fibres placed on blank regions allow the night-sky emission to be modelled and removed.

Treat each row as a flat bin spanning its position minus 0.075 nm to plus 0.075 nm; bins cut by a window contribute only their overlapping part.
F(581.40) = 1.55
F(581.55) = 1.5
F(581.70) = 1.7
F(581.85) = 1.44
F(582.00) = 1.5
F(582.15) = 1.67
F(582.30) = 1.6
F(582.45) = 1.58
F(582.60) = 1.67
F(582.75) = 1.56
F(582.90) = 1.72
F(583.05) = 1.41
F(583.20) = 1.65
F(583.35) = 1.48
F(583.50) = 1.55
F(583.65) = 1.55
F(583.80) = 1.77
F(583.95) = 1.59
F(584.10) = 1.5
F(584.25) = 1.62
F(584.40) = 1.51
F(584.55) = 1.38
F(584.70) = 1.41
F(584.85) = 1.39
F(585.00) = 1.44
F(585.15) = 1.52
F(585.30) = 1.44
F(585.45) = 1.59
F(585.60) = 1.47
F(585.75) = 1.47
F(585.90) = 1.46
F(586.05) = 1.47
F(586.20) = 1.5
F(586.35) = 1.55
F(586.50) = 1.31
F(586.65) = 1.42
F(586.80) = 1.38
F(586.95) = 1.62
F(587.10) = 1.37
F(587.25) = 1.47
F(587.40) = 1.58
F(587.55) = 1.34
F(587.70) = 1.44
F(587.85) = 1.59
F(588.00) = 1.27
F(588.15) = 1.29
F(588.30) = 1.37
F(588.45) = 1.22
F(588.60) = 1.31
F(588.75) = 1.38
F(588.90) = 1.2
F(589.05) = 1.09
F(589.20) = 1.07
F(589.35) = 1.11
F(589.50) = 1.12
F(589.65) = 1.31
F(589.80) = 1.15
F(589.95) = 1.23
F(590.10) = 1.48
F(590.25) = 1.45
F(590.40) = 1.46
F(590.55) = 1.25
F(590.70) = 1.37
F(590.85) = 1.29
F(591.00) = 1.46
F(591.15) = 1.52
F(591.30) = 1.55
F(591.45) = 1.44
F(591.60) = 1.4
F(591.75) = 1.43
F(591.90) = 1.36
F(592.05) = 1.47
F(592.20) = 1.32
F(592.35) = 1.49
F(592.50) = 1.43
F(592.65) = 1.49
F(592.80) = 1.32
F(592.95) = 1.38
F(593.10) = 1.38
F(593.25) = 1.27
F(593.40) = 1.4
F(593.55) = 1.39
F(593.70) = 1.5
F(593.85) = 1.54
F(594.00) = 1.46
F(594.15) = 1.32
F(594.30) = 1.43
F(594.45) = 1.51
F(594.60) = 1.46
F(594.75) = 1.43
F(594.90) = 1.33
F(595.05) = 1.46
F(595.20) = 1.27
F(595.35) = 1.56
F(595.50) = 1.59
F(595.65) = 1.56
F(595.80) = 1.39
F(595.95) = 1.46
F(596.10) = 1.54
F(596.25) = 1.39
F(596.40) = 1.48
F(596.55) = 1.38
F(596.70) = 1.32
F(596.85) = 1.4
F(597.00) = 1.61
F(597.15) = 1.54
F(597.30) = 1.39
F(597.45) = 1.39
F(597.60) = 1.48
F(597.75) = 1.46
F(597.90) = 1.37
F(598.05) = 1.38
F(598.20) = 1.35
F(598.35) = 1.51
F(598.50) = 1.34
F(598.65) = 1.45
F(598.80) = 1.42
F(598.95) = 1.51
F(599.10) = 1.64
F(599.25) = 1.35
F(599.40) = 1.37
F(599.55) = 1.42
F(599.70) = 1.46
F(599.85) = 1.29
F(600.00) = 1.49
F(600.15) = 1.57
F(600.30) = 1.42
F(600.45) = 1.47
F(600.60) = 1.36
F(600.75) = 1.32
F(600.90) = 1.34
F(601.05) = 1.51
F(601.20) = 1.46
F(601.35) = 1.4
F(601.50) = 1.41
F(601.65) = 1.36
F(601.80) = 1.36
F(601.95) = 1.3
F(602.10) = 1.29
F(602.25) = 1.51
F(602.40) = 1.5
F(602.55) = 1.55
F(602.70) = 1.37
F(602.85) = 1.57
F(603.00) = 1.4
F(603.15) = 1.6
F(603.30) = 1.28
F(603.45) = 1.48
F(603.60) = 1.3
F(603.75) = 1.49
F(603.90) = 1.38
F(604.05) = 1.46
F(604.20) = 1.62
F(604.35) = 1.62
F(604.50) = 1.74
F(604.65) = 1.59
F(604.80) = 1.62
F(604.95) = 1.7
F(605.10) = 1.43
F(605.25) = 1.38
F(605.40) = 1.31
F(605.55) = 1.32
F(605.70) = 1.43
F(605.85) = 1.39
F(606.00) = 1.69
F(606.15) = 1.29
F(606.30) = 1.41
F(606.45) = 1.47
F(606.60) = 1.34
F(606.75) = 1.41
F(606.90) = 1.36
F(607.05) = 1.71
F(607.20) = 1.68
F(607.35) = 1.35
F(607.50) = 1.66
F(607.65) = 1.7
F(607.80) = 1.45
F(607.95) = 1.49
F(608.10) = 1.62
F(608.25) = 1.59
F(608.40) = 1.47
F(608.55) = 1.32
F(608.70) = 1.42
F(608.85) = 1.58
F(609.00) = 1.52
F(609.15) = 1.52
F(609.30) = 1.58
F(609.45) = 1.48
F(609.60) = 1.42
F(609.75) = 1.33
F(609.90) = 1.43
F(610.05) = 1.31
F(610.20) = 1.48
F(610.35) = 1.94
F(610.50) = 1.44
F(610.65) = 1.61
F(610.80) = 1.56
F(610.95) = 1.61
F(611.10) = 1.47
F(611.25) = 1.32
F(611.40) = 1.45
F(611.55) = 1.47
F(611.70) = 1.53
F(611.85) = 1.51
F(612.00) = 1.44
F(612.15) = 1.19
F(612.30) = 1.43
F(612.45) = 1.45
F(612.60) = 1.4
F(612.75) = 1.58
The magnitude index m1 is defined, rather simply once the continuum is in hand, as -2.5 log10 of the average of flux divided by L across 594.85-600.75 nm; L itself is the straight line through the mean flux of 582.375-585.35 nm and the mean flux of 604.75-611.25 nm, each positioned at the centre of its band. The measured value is 0.05 mag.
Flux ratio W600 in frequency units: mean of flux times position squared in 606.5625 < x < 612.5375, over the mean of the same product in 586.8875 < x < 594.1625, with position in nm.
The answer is 1.16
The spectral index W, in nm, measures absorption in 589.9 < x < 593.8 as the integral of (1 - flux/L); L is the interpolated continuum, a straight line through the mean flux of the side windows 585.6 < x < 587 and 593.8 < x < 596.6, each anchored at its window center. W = 0.13 nm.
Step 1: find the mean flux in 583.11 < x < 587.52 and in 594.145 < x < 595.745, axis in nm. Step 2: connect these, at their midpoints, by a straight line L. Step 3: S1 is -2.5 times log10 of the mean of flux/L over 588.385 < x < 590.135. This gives 0.21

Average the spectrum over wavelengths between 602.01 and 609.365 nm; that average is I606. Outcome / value 1.49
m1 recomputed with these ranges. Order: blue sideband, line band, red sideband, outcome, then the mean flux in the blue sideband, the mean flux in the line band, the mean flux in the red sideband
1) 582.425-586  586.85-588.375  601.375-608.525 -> 0.06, 1.53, 1.43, 1.48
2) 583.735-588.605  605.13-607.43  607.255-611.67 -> 0.05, 1.46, 1.44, 1.5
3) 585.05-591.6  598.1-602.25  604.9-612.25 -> 0.02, 1.38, 1.42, 1.48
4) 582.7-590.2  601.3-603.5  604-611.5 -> 0.04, 1.42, 1.43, 1.5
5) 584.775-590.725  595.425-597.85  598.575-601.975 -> -0.04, 1.37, 1.46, 1.42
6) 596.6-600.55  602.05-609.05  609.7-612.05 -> -0.01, 1.44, 1.49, 1.5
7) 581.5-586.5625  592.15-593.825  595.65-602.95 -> 0.05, 1.53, 1.4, 1.43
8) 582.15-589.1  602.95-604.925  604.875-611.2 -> -0.02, 1.47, 1.51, 1.49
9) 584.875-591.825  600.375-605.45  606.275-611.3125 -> 0.01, 1.38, 1.46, 1.5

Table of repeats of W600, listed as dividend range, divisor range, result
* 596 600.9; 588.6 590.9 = 1.17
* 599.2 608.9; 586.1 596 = 1.10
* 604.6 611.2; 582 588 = 1.07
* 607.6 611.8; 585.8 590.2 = 1.20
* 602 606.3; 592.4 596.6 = 1.06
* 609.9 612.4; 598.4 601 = 1.08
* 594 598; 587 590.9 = 1.12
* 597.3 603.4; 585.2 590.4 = 1.09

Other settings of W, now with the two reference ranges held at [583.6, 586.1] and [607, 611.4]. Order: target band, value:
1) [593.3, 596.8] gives 0.16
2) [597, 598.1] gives 0.05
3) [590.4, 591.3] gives 0.06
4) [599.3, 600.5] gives 0.06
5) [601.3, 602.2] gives 0.09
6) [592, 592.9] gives 0.05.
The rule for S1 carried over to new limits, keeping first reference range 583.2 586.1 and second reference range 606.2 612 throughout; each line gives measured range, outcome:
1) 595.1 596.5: 0.03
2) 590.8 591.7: 0.04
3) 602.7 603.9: 0.05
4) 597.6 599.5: 0.05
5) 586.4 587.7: 0.05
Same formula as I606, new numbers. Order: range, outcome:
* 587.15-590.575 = 1.31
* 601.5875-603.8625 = 1.42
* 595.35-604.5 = 1.44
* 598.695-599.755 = 1.45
